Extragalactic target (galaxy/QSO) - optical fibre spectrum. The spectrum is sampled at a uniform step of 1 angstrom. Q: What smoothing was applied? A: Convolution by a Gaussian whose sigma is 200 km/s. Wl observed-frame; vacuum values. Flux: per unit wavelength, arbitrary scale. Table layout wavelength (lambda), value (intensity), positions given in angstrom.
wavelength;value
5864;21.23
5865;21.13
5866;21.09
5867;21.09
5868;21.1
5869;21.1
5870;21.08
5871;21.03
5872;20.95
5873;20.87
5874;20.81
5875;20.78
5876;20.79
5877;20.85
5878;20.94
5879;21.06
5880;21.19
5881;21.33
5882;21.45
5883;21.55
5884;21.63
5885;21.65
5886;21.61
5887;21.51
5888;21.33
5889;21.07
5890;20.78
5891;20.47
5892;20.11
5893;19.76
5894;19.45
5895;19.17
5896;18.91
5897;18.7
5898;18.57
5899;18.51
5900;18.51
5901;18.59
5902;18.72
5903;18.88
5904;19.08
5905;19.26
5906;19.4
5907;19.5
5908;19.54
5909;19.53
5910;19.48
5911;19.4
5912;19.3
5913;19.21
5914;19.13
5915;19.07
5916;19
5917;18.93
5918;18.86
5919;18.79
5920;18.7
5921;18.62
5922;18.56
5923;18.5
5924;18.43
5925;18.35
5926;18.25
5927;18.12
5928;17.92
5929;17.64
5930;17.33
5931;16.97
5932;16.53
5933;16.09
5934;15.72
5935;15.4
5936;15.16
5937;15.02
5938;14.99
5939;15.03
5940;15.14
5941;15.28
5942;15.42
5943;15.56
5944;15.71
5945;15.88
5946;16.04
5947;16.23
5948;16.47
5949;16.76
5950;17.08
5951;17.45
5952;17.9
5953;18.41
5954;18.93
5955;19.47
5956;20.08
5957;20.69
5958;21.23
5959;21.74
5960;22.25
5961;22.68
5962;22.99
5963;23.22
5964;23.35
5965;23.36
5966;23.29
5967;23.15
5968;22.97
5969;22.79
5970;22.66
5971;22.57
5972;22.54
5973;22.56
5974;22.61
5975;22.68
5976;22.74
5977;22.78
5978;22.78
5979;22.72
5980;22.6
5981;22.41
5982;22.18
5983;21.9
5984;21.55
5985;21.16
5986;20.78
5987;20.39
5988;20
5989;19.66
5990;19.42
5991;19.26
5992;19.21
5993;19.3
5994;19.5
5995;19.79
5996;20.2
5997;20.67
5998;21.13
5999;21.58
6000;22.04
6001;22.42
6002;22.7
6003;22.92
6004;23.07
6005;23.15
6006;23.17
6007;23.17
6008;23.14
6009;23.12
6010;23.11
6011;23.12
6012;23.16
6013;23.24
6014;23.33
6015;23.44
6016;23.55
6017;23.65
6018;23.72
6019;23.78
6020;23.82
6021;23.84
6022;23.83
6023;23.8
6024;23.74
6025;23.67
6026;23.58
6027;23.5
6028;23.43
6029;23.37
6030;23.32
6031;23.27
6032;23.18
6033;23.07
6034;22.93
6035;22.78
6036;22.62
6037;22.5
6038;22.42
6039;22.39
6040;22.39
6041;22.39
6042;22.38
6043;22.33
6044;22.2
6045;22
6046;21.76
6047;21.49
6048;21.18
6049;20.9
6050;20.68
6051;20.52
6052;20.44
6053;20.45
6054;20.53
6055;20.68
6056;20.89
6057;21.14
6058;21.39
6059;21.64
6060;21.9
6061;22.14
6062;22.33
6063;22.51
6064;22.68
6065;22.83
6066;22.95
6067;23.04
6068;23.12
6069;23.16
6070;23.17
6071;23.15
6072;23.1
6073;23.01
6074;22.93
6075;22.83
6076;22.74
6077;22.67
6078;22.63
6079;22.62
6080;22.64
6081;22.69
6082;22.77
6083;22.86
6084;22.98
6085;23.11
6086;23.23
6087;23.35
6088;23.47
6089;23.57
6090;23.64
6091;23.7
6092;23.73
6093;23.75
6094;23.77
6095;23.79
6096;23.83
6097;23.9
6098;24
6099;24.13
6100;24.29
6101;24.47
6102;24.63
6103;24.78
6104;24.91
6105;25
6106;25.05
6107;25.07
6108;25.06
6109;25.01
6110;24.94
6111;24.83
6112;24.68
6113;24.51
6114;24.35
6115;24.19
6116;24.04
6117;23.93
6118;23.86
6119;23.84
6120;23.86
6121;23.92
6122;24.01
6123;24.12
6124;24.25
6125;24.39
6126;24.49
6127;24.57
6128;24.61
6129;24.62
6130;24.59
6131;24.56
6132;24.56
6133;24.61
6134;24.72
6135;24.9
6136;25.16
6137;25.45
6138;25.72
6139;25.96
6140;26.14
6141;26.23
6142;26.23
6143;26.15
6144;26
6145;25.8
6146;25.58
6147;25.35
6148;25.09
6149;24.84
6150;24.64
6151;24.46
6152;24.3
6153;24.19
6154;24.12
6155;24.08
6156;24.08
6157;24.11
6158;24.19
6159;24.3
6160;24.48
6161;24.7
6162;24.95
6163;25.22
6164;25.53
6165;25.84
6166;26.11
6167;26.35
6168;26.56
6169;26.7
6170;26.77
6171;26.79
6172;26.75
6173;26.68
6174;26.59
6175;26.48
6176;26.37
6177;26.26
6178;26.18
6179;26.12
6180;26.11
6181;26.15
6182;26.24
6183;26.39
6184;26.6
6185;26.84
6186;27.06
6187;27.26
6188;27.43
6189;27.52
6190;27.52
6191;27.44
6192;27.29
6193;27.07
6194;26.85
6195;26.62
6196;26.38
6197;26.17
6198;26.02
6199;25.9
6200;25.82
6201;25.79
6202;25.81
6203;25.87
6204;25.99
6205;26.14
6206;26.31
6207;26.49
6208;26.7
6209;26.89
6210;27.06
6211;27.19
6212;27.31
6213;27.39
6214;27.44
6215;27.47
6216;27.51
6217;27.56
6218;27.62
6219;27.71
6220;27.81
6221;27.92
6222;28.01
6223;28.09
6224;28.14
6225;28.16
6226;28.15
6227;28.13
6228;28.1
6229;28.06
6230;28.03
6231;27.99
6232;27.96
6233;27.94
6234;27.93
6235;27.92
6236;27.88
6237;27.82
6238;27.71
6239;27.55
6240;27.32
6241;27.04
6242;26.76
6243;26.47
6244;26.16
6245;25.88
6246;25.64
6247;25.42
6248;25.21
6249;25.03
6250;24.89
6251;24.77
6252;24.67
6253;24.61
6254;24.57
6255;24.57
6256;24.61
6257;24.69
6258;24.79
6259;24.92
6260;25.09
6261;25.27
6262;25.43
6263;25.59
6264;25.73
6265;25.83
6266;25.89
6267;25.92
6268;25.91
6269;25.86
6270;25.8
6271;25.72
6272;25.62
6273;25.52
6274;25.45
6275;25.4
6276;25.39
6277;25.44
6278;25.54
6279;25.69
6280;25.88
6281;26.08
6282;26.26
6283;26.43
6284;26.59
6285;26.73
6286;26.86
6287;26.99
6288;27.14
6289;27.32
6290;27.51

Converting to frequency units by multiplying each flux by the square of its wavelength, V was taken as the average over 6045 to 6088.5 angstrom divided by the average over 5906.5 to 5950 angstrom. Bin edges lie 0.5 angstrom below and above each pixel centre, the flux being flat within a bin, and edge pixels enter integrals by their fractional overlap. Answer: 1.34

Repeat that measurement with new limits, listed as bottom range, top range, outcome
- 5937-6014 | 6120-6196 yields 1.32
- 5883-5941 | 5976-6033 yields 1.24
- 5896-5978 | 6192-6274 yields 1.53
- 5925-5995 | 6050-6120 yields 1.24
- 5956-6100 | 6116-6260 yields 1.22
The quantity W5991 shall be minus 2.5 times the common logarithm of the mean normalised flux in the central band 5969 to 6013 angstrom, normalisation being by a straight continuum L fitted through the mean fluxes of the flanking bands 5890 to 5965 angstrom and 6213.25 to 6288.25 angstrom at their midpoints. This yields -0.09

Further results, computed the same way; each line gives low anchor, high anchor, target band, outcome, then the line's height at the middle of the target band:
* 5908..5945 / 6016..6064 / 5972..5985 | -0.14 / 19.7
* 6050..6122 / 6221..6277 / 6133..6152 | -0.05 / 24.3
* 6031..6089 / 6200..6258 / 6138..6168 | -0.02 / 24.8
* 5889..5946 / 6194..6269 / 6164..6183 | -0.06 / 25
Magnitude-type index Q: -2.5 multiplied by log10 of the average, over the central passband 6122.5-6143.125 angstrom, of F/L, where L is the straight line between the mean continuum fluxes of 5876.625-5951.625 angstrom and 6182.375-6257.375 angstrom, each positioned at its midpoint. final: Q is -0.03 mag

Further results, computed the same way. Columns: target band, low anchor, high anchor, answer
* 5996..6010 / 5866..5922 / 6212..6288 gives -0.02 mag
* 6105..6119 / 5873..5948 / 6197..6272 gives -0.05 mag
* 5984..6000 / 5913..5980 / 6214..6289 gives 0.00 mag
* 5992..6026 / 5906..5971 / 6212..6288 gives -0.11 mag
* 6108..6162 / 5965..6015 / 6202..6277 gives -0.01 mag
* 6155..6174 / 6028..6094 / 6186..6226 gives 0.01 mag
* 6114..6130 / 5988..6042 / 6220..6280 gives 0.00 mag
